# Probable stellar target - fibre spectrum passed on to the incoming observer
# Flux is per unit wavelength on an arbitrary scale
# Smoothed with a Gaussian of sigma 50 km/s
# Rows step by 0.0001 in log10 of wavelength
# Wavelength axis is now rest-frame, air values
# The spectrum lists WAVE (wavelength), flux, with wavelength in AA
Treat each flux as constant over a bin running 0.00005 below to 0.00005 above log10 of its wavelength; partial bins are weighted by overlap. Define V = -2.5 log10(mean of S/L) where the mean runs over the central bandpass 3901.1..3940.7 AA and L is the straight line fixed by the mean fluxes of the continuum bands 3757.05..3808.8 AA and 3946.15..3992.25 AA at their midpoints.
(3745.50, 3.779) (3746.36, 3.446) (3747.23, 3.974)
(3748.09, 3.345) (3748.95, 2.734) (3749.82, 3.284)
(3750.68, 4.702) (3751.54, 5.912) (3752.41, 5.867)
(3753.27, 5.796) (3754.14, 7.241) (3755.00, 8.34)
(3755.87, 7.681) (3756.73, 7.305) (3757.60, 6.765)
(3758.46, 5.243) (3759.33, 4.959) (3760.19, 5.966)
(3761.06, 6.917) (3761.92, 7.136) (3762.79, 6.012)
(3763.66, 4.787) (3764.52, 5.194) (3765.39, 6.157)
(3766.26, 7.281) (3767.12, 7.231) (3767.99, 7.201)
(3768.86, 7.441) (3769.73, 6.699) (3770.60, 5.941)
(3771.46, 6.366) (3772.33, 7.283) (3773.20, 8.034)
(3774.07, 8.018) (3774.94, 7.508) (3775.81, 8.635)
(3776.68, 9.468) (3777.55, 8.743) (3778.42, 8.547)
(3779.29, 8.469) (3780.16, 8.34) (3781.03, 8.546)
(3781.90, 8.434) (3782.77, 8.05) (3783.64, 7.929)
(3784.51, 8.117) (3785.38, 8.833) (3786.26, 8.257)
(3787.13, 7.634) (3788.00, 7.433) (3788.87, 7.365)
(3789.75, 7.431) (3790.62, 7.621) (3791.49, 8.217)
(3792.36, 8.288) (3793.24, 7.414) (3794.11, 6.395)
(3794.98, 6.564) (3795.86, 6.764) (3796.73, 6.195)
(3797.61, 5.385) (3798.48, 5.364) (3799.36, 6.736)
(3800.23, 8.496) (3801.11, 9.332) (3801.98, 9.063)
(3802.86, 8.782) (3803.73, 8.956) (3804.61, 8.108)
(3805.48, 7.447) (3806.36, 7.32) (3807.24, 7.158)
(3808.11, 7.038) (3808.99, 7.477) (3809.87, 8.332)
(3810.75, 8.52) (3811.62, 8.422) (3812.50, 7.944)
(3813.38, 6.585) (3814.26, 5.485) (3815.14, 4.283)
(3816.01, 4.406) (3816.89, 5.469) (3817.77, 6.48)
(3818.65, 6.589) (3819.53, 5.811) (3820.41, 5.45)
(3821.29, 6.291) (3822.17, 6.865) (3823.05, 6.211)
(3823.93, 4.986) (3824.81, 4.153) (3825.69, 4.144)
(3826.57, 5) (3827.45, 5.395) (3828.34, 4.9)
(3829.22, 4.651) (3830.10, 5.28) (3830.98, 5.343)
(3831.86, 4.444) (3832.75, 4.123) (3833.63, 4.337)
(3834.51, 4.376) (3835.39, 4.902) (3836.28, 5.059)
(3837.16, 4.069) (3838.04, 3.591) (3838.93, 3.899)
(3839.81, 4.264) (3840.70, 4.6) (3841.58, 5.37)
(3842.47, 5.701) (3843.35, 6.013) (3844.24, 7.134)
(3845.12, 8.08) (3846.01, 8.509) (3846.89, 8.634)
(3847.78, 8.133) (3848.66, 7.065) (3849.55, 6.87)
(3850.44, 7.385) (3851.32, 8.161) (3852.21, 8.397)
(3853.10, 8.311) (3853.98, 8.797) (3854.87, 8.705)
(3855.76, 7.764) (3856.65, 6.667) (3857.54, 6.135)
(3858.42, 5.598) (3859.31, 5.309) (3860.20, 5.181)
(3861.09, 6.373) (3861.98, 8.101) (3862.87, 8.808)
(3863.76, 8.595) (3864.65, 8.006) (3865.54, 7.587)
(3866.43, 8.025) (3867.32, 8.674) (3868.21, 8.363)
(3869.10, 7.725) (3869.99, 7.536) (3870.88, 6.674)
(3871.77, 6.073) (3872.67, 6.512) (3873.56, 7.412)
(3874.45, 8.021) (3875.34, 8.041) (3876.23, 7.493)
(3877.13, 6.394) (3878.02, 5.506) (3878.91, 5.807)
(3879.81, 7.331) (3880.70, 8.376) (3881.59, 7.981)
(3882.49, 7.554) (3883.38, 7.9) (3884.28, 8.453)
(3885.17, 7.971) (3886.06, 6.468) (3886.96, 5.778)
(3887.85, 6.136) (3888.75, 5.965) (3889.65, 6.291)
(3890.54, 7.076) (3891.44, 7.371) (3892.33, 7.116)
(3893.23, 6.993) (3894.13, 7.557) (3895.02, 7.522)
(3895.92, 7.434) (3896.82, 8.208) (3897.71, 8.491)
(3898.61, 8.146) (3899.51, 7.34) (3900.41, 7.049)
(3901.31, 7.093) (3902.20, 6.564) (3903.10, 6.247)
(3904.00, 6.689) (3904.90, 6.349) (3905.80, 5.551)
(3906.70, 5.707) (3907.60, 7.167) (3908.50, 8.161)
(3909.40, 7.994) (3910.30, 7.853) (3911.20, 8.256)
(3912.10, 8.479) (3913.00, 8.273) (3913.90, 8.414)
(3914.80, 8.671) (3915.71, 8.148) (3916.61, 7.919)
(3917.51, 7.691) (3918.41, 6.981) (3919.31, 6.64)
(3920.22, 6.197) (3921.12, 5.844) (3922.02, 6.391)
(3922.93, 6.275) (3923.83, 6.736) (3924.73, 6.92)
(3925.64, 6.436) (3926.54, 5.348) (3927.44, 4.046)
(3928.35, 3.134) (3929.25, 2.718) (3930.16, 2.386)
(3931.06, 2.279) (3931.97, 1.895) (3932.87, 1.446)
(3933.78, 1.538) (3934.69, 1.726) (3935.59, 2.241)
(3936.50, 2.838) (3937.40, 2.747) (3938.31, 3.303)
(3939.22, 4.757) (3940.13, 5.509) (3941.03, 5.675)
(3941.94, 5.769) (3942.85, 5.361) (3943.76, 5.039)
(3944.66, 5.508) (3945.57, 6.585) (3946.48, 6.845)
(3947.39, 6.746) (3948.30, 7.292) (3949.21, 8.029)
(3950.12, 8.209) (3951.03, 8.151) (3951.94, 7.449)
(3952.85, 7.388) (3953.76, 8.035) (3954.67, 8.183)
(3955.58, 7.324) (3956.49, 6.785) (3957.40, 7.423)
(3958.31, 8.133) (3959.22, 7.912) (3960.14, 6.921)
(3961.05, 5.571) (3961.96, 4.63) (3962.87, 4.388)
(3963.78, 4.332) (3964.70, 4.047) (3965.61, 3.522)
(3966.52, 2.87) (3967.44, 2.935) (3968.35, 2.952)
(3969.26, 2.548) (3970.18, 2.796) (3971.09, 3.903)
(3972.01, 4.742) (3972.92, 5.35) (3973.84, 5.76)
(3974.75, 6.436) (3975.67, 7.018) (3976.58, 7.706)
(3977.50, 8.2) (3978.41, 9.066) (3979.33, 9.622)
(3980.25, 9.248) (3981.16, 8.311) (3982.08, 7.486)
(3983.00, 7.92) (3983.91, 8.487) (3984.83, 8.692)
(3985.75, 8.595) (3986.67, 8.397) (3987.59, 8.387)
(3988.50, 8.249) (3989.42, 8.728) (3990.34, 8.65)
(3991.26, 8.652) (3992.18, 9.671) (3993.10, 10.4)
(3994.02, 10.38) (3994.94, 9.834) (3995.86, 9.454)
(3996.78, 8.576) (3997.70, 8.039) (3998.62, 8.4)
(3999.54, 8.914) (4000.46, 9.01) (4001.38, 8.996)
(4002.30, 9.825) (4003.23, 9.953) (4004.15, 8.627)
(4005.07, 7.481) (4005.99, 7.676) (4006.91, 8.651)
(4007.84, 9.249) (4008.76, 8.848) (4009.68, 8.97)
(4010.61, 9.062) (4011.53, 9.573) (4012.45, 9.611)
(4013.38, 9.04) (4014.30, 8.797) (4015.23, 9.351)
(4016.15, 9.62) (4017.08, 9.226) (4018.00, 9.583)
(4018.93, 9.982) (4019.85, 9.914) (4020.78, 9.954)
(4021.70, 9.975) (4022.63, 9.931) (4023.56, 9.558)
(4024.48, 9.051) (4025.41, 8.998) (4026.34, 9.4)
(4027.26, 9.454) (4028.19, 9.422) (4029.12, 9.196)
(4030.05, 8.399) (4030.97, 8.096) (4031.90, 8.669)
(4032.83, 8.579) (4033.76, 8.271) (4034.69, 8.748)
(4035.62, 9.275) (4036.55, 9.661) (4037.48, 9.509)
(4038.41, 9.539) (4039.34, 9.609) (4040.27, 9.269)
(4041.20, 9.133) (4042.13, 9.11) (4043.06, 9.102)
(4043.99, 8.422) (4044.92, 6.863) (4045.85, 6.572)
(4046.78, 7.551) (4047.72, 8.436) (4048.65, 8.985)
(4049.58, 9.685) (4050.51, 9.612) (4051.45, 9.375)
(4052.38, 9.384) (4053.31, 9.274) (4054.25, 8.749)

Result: 0.23 mag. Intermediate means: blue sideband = 7.38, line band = 5.61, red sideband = 6.81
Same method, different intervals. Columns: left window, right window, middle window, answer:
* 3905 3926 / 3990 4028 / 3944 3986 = 0.26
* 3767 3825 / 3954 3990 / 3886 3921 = -0.06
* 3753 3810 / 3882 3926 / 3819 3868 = 0.16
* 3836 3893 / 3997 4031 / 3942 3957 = 0.17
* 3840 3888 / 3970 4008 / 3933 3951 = 0.48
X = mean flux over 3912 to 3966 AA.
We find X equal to 5.74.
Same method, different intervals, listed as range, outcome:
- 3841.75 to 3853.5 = 7.51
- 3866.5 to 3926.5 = 7.21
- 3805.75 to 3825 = 6.46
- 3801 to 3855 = 6.37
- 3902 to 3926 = 7.14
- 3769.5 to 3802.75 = 7.7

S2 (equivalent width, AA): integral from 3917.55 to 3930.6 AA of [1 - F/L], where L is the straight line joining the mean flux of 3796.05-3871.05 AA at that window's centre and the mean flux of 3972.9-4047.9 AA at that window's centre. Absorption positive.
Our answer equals 3.7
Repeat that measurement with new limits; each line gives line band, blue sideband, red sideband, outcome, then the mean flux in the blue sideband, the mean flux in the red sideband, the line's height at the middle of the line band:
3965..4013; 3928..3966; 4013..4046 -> -3.10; 5.25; 9.12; 7.22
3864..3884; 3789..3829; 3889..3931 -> -1.98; 6.73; 6.78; 6.76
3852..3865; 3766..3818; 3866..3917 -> 0.05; 7.49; 7.34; 7.39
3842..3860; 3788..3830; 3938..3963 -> -1.81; 6.7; 6.58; 6.67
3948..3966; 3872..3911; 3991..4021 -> 3.48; 7.14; 9.19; 8.31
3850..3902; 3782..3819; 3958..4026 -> 1.51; 7.34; 7.89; 7.56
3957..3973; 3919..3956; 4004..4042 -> 4.38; 5.29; 9.15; 6.53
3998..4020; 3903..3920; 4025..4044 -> -0.90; 7.44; 9.06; 8.72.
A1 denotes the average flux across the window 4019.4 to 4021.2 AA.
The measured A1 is 9.91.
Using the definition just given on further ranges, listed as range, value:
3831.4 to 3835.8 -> 4.44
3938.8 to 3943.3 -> 5.42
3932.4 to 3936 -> 1.73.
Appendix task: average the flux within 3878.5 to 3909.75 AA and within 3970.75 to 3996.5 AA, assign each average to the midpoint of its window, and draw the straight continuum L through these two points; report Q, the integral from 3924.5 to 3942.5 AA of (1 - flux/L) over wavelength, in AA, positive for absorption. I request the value 9.4 AA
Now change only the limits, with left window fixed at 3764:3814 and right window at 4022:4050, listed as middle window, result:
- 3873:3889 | 1.8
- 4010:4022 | -1.0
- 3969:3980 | 3.0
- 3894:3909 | 1.9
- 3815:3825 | 2.7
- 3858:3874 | 1.5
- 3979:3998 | -0.5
